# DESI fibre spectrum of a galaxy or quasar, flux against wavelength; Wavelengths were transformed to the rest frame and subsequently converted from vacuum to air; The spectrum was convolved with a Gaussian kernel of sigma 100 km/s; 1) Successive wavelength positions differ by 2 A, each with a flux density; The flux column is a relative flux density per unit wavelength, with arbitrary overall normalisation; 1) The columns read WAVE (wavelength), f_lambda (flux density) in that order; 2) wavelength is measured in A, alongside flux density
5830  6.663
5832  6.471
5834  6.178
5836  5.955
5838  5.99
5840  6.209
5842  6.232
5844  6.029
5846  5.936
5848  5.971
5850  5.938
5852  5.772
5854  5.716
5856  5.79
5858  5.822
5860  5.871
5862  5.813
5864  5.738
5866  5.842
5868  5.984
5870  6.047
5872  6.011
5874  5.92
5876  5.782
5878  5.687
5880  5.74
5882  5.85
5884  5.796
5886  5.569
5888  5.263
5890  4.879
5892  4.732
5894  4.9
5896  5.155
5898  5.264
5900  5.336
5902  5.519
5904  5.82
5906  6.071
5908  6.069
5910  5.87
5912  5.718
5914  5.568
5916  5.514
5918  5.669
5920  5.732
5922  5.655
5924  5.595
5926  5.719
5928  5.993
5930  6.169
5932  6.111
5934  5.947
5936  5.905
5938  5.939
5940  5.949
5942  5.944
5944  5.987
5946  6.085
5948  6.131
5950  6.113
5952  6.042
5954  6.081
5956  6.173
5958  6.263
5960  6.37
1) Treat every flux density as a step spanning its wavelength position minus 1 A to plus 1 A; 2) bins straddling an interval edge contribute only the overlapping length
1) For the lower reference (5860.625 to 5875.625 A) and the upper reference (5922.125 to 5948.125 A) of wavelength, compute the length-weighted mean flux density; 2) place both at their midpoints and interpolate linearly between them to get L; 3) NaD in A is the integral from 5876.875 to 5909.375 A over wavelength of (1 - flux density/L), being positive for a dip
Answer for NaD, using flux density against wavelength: 2.4 A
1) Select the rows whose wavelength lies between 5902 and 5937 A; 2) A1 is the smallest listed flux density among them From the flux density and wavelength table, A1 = 5.514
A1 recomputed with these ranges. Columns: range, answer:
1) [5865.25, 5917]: 4.732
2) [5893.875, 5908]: 4.9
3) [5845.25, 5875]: 5.716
